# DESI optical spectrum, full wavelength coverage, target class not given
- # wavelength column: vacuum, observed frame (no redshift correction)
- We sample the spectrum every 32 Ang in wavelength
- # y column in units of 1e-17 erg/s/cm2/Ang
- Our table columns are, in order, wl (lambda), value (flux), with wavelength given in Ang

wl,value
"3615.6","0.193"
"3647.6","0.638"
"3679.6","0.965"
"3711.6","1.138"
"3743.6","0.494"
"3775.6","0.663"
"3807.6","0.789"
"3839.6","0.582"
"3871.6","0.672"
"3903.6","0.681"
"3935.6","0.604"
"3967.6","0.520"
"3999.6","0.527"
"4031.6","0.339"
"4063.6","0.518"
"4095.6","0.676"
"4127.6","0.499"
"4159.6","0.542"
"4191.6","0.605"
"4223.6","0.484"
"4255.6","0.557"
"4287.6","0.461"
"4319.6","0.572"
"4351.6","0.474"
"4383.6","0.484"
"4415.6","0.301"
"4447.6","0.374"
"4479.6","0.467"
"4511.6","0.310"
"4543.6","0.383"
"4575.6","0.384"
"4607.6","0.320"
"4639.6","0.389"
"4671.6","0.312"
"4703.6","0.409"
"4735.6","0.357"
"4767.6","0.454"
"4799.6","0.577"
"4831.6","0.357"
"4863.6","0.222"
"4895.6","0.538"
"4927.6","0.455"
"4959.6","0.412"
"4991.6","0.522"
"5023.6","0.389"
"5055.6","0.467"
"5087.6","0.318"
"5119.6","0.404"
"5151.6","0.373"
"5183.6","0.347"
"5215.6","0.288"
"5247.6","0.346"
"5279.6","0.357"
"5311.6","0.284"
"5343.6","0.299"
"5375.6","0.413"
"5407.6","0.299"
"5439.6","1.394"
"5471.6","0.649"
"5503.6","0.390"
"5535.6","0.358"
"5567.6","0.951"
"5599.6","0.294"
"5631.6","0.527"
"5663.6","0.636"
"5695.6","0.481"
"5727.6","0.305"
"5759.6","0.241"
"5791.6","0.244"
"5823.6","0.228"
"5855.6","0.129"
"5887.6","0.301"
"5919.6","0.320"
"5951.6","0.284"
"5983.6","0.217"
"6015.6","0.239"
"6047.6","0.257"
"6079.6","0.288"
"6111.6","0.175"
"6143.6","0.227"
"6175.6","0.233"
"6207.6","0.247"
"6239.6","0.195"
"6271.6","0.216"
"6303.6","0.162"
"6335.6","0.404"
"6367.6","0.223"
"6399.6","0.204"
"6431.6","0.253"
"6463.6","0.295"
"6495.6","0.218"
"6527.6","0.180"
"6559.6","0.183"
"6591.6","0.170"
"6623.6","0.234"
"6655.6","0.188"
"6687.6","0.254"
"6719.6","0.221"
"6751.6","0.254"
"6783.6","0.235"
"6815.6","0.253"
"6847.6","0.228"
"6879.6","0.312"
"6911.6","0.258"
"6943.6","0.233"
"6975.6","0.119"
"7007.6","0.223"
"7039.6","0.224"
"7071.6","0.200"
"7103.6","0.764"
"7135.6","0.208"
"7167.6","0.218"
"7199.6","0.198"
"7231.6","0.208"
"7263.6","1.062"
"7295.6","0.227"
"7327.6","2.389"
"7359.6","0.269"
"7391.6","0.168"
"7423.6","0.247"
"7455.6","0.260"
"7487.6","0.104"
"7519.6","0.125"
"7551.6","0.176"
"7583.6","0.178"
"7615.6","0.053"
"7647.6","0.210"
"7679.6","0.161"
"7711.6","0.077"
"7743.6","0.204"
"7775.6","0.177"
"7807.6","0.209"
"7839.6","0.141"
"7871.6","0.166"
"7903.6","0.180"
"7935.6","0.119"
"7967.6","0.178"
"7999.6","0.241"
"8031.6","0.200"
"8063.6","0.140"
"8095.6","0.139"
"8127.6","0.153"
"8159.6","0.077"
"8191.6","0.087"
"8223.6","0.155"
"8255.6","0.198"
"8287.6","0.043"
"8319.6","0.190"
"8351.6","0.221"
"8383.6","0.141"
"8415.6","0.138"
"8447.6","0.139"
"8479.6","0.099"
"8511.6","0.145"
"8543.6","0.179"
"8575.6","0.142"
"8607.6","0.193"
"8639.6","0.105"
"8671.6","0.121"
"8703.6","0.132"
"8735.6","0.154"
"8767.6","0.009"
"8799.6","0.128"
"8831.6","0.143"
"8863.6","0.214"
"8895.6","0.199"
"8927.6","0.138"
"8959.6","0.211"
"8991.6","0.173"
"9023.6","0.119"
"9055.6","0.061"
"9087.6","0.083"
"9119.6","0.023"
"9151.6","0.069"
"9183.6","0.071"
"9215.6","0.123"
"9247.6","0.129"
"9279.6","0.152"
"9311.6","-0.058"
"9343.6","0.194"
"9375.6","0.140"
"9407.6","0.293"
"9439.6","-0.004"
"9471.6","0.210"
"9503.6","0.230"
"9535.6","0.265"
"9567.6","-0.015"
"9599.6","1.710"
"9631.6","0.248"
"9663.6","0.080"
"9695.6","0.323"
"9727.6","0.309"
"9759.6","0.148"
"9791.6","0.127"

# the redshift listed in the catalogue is 0.46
